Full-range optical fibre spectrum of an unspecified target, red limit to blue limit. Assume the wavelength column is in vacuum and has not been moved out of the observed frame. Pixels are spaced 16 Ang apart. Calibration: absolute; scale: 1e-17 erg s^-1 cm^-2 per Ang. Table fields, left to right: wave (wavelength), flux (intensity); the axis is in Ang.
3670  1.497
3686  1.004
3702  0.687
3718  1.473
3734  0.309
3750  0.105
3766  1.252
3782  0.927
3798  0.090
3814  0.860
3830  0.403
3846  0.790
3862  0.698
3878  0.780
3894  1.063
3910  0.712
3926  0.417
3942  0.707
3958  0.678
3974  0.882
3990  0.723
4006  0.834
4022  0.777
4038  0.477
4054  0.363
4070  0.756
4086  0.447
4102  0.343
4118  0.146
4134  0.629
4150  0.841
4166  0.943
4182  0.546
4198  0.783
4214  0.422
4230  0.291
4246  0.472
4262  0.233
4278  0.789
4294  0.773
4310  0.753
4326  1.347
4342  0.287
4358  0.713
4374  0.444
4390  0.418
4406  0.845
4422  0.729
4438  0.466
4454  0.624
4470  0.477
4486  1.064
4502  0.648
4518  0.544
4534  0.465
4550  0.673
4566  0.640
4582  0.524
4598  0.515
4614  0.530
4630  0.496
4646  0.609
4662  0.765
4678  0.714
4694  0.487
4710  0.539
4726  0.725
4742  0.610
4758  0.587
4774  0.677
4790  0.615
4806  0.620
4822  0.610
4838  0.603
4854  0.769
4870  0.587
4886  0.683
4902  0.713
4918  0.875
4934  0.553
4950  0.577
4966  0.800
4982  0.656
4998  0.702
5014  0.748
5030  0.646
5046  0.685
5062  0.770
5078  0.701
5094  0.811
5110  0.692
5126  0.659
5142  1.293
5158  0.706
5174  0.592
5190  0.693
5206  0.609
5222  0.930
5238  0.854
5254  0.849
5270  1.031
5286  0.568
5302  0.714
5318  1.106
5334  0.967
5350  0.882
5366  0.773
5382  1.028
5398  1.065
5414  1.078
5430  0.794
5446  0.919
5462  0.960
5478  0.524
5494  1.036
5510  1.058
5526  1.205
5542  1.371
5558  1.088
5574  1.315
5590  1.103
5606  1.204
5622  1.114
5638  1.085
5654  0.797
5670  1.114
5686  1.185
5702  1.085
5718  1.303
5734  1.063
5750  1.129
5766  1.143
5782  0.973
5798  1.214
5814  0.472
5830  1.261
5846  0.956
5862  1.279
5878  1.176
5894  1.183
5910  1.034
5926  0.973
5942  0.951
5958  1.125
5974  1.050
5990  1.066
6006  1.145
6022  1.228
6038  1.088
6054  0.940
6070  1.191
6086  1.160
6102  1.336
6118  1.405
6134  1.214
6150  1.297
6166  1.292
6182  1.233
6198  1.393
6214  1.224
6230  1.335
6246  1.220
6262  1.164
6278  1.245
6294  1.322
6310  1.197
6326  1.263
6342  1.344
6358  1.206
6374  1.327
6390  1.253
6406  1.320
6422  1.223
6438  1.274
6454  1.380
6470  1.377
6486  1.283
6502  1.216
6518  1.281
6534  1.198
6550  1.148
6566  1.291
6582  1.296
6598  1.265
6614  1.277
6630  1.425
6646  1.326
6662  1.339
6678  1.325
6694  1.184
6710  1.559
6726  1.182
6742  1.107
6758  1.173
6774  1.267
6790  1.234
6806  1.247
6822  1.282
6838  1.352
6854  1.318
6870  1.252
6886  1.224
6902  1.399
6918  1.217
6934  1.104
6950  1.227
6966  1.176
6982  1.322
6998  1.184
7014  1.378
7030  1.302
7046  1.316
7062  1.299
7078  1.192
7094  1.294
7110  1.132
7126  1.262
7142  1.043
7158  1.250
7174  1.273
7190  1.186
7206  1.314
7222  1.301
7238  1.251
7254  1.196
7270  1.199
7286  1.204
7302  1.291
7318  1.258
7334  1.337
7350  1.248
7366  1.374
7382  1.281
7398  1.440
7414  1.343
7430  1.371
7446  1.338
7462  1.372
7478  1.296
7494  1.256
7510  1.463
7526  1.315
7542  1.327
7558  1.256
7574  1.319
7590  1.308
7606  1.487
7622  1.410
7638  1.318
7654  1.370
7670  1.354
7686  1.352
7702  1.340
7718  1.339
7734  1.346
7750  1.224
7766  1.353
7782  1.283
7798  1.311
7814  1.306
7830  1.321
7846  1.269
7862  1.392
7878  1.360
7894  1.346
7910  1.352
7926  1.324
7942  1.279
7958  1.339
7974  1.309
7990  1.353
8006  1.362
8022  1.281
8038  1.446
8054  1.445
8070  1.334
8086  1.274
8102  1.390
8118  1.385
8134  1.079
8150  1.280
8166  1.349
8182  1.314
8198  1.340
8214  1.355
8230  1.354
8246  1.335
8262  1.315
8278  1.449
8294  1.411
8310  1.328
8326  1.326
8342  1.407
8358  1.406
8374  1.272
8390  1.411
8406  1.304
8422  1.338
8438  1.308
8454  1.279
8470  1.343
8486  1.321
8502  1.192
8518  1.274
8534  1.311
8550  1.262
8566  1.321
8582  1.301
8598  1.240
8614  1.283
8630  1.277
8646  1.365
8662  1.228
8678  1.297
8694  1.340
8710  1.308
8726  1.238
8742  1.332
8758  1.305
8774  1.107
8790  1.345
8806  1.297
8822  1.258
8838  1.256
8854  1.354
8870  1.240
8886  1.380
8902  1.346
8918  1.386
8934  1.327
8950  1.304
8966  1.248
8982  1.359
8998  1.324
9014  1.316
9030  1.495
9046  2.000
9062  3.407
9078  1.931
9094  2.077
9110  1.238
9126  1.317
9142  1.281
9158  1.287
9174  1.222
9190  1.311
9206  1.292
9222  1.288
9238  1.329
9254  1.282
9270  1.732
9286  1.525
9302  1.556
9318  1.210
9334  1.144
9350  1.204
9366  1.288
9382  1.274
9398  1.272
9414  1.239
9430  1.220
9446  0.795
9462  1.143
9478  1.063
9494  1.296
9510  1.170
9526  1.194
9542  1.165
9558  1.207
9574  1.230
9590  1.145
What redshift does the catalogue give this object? 0.380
